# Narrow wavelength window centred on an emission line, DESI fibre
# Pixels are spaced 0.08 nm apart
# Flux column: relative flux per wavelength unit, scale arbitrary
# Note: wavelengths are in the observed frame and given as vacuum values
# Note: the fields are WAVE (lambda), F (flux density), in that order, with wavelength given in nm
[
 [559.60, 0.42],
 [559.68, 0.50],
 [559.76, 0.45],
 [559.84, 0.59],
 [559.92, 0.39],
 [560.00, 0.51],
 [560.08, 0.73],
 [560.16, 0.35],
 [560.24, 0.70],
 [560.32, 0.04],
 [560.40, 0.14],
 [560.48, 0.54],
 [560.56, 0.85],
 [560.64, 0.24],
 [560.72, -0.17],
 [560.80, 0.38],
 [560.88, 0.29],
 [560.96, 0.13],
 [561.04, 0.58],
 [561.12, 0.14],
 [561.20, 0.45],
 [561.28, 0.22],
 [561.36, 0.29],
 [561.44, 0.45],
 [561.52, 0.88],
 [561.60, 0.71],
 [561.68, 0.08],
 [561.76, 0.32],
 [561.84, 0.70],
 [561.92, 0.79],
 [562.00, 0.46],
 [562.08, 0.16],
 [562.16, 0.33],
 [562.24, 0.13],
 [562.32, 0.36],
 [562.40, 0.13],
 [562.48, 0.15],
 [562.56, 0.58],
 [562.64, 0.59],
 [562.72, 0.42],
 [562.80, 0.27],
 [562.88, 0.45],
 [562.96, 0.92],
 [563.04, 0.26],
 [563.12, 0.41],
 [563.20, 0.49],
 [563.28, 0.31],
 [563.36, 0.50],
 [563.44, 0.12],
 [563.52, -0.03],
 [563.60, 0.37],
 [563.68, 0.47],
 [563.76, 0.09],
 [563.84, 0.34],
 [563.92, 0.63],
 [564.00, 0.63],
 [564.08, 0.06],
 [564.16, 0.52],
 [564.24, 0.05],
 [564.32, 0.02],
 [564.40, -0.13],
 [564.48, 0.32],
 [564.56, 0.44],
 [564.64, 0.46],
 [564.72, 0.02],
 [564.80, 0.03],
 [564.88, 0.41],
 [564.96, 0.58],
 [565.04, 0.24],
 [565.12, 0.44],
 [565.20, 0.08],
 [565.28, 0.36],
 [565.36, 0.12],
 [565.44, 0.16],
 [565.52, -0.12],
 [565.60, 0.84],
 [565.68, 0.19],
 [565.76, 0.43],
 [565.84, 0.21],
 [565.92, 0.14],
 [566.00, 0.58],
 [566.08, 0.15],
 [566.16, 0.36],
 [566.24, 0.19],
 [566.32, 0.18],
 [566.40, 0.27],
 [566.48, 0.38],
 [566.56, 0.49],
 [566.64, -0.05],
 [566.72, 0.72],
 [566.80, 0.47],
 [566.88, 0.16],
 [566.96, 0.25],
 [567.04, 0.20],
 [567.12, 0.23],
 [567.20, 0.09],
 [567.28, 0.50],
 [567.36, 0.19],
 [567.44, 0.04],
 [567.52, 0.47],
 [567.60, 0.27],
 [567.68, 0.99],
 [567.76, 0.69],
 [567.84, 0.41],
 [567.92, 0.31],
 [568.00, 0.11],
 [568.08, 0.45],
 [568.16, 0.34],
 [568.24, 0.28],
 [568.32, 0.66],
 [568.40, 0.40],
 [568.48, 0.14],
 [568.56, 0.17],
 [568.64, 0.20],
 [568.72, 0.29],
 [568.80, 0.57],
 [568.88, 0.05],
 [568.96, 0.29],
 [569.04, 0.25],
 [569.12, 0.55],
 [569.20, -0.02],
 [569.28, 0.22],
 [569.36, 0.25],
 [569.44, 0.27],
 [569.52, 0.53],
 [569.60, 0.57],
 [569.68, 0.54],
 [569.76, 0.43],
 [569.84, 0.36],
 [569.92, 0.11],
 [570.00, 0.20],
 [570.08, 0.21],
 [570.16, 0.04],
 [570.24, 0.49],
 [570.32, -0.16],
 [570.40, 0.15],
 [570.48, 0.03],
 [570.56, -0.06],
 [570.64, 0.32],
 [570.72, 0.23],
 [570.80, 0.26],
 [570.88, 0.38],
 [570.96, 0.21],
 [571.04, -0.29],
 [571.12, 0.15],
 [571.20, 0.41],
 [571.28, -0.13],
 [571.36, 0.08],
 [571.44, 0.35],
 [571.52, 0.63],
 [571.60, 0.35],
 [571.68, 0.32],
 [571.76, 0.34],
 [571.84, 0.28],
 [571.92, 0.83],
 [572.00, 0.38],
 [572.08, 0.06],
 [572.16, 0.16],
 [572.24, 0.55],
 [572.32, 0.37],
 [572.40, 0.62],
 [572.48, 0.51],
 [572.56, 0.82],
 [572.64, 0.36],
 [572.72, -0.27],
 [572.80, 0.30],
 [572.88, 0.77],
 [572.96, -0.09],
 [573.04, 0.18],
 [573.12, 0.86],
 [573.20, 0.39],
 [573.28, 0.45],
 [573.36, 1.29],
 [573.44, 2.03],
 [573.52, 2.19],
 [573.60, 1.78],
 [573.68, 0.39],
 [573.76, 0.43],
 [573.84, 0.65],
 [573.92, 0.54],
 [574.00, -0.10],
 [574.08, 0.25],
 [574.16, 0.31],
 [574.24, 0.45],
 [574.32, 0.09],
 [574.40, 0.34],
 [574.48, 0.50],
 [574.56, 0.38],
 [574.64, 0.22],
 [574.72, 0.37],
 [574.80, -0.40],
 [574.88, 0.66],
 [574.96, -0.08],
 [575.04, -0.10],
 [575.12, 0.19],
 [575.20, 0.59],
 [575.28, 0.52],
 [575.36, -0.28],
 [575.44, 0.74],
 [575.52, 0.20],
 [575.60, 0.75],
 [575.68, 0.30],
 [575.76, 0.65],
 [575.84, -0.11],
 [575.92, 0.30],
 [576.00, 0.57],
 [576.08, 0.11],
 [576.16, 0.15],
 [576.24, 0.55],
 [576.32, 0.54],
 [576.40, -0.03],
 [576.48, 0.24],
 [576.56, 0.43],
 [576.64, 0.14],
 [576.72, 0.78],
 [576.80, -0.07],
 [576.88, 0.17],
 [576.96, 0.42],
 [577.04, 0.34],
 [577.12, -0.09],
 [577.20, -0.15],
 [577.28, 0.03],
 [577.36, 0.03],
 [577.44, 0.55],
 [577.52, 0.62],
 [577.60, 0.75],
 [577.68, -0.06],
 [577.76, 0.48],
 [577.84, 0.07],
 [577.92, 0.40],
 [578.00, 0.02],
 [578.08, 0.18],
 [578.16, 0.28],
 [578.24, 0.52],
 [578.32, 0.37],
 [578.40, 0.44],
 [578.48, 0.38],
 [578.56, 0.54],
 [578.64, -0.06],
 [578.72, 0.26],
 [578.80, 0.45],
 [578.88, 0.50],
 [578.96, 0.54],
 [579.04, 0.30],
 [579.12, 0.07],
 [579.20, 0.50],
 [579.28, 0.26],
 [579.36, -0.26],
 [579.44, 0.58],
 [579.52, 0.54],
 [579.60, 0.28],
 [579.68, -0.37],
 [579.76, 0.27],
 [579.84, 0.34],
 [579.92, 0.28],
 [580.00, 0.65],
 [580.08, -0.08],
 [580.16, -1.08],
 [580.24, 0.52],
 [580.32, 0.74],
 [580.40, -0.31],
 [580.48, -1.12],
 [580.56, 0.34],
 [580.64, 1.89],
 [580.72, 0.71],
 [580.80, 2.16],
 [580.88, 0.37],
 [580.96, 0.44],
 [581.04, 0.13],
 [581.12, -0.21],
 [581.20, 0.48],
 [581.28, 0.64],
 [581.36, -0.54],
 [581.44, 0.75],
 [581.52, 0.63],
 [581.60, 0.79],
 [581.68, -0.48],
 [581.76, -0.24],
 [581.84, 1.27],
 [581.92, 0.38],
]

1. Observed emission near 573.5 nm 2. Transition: Hbeta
